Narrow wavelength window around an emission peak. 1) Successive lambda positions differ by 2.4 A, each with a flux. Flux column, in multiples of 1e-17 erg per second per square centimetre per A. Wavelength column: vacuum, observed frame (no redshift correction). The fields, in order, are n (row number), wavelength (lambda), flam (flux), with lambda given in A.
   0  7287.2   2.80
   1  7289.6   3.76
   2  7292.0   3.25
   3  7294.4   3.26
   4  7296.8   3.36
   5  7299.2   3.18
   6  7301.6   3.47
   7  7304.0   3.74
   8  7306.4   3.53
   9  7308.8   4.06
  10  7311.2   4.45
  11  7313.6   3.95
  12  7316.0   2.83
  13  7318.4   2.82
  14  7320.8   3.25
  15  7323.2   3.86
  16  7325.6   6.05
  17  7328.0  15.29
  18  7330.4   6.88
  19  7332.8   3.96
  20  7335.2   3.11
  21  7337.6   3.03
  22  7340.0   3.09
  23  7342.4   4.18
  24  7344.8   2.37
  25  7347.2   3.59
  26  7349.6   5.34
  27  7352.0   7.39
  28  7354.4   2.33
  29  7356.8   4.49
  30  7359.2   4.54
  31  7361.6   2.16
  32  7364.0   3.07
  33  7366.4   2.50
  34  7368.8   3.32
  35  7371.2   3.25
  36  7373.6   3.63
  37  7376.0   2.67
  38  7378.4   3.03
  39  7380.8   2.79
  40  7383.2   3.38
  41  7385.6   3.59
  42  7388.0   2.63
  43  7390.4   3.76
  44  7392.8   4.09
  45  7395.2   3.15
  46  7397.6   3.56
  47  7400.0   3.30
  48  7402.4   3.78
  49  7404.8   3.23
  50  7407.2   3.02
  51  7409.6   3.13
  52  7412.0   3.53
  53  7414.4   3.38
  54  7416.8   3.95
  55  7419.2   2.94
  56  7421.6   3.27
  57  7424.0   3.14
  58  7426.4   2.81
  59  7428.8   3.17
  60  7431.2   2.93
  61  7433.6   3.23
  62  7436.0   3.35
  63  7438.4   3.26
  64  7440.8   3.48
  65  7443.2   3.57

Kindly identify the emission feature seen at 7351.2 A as [N II]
